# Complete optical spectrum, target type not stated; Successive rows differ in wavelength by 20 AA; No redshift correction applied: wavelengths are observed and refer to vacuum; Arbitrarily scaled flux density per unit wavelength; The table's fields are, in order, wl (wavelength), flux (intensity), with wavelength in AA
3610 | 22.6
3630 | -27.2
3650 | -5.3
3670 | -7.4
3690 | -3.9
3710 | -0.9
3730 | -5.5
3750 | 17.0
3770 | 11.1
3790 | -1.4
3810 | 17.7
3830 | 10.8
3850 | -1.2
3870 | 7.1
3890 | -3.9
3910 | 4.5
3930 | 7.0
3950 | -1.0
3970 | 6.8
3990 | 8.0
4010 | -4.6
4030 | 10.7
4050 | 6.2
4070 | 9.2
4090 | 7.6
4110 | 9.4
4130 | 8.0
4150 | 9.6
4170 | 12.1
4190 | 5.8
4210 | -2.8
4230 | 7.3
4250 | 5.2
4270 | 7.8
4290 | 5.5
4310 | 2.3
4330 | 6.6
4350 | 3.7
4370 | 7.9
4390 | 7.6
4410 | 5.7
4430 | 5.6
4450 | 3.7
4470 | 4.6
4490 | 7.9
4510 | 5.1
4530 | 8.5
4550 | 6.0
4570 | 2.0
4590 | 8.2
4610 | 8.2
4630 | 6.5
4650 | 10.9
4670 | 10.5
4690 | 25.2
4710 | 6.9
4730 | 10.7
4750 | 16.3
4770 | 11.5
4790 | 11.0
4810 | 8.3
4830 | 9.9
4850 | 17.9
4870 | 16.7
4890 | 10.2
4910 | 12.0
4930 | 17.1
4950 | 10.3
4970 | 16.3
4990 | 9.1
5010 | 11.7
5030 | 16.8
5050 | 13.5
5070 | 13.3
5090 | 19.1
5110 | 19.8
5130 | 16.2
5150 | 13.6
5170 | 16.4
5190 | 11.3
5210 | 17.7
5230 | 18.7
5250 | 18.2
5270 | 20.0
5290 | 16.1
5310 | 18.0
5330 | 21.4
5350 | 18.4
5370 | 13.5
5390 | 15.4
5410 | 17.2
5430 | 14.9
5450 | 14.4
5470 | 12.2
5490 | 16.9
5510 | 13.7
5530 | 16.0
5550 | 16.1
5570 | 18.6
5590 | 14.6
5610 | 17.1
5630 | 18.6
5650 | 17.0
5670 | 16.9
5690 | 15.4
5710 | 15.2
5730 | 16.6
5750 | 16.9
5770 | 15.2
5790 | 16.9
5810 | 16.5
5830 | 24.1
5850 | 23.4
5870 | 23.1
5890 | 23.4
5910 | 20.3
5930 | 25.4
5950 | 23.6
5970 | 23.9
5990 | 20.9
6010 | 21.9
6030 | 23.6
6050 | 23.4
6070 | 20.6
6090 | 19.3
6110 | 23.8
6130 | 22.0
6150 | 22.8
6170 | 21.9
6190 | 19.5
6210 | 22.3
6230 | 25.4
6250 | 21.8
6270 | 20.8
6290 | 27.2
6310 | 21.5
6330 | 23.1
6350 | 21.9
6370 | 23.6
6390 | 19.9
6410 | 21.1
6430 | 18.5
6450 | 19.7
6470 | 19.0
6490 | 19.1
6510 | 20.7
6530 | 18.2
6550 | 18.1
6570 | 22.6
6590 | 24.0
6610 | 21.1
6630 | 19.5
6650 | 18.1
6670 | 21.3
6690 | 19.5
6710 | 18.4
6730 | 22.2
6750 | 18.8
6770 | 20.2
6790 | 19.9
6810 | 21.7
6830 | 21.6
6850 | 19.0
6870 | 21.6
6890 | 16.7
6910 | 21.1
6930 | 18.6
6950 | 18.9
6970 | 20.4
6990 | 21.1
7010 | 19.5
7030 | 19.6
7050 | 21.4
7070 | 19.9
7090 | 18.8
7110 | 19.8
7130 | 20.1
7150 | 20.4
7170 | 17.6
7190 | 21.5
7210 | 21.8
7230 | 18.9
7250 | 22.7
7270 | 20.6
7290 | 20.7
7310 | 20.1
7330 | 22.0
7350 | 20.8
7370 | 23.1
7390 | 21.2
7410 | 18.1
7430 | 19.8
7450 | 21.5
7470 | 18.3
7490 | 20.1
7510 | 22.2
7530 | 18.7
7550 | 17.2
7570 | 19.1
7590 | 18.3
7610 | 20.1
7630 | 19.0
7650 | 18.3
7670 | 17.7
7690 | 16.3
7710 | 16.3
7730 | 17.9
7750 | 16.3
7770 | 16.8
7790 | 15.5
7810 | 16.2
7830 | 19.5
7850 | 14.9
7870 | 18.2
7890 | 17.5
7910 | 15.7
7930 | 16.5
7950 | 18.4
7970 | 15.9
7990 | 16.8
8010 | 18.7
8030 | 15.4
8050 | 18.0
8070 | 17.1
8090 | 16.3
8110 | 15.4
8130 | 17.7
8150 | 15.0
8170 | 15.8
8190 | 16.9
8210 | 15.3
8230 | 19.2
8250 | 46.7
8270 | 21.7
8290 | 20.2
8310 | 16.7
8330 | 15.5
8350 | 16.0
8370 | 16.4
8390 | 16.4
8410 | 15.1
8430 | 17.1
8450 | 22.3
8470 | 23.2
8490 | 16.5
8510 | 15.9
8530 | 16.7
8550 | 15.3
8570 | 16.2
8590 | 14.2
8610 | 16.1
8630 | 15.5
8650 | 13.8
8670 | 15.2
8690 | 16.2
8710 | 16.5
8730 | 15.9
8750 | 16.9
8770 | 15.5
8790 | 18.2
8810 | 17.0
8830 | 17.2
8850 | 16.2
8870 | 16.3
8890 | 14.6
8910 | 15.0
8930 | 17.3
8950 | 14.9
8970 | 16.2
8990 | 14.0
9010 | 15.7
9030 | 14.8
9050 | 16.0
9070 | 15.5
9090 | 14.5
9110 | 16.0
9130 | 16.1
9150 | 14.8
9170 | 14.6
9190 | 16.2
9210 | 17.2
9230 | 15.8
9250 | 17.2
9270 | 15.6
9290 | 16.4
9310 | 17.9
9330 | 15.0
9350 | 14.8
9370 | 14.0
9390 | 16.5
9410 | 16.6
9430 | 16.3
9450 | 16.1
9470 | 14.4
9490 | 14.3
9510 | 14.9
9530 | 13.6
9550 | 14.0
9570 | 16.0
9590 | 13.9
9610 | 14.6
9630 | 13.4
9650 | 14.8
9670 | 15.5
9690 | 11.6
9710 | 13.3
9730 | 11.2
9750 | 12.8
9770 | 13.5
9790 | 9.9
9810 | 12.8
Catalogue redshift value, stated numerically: 0.26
